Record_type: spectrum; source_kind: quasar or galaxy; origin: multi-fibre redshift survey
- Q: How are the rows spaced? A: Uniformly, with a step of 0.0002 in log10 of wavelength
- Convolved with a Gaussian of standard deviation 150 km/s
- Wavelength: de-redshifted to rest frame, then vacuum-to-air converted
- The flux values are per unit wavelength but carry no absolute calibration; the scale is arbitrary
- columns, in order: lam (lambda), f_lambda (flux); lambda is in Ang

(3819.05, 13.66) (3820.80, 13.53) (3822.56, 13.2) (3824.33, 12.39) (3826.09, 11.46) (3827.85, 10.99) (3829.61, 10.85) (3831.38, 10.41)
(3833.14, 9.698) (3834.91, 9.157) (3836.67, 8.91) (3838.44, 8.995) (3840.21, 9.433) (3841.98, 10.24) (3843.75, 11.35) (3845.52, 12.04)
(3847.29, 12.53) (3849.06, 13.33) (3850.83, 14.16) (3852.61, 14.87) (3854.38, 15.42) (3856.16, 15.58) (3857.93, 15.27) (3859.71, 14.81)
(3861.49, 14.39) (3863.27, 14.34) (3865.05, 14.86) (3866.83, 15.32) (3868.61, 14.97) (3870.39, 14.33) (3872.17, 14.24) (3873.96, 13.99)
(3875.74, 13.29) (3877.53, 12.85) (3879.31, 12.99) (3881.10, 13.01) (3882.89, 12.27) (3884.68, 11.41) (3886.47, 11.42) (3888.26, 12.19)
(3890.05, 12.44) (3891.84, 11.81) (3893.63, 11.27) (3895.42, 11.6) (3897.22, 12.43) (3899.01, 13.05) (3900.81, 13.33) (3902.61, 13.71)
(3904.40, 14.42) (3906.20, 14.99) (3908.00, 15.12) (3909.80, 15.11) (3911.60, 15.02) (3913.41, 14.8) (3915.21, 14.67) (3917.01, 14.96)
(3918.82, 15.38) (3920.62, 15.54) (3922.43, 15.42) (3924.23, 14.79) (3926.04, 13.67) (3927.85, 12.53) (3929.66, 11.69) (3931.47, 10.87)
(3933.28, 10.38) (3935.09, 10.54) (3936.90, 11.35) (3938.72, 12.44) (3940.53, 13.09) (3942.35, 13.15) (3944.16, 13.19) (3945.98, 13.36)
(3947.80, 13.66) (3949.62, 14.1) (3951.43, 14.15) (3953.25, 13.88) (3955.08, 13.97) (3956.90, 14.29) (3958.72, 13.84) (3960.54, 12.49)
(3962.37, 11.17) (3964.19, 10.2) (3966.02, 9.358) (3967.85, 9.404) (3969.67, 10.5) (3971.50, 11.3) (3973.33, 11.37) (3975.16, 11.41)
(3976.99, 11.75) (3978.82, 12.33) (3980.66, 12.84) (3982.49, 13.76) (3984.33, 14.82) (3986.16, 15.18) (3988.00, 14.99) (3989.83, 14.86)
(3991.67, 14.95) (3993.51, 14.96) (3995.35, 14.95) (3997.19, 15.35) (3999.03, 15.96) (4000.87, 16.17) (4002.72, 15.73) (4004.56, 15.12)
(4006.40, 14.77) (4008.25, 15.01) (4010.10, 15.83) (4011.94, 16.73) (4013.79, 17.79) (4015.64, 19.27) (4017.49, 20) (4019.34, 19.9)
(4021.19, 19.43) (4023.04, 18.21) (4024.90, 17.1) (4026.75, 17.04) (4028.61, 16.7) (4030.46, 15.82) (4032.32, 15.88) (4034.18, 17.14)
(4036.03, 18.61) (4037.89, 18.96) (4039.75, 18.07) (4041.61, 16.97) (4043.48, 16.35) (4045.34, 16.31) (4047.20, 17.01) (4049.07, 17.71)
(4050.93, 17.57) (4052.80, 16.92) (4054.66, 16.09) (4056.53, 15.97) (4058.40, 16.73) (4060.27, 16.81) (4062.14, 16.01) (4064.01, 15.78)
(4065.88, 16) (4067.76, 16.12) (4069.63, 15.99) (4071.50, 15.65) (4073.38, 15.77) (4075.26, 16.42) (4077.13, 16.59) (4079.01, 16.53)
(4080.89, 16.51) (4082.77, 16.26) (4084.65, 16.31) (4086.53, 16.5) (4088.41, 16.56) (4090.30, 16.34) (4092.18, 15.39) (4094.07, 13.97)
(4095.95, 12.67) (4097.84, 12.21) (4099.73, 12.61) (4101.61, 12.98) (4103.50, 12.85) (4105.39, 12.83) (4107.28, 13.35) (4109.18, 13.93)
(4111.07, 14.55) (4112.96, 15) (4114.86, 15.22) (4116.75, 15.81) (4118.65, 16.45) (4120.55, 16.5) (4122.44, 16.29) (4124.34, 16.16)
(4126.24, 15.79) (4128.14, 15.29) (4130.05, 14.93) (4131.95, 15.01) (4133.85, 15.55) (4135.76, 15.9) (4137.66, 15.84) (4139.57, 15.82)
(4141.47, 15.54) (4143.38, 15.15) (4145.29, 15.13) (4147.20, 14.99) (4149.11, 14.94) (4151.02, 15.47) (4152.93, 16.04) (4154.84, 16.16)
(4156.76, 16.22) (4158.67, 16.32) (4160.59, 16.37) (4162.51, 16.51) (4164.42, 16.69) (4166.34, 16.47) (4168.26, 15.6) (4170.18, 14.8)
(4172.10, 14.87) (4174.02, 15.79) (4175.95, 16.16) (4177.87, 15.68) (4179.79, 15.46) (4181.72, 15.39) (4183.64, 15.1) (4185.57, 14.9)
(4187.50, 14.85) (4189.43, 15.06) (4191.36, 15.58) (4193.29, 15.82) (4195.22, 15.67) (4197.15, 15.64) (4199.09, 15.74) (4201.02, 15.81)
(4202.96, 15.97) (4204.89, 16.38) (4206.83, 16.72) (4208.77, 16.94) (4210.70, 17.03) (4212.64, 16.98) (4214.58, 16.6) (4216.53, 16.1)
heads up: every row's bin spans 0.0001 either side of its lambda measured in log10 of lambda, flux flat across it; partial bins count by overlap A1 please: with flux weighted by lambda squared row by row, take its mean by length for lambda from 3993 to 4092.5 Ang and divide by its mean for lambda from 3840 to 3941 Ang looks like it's 1.35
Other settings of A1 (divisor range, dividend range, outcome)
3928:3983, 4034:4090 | 1.44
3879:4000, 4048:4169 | 1.29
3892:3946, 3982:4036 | 1.28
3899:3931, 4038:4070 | 1.25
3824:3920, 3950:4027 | 1.19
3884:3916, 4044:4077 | 1.34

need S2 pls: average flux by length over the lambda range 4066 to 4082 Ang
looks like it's 16.2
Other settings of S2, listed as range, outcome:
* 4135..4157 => 15.6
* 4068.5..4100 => 15.5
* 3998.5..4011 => 15.5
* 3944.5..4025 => 14.4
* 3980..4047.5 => 16.5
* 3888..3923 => 13.9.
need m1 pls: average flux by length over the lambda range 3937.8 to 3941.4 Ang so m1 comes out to 12.8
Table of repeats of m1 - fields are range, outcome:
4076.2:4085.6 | 16.4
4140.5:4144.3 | 15.4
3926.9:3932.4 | 11.7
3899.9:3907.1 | 14.1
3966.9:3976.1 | 10.8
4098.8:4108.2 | 12.9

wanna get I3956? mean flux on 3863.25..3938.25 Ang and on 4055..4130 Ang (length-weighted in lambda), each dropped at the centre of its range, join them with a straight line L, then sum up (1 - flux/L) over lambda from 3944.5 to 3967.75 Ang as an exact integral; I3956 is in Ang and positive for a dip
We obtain 2.0 Ang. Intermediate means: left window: 13.4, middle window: 12.8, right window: 15.3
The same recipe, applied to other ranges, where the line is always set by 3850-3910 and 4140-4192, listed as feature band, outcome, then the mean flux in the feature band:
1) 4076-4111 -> 1.0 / 14.7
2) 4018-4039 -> -4.4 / 17.8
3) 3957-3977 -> 4.2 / 11.3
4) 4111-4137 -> -0.5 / 15.6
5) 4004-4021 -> -3.2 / 17.3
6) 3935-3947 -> 1.3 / 12.6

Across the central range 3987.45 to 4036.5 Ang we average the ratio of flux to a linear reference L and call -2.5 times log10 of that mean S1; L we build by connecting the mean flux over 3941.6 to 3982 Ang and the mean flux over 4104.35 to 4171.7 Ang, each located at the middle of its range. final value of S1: -0.24 mag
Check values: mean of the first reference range 12.4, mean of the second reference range 15.5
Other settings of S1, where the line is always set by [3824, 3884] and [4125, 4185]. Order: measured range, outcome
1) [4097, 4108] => 0.18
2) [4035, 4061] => -0.17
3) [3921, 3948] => 0.07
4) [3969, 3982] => 0.18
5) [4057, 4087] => -0.10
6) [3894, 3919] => -0.07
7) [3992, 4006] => -0.09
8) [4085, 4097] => -0.02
